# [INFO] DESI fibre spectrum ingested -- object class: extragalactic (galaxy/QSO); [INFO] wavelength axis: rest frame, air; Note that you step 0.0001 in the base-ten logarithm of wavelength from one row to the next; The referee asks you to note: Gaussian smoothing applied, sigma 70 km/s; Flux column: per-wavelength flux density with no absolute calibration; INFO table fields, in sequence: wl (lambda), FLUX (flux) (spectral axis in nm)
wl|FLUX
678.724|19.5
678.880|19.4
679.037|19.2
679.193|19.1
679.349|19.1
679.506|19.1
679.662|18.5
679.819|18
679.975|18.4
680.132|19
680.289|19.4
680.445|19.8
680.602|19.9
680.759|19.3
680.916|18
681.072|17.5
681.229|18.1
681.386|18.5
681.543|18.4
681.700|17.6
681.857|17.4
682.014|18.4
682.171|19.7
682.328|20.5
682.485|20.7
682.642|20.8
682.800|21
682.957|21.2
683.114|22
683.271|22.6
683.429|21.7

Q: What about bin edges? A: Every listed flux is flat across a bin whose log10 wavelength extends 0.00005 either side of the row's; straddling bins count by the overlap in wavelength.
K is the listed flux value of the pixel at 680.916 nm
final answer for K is 18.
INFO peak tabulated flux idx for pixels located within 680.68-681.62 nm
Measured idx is 19.3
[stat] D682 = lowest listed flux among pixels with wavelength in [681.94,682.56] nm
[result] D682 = 18.4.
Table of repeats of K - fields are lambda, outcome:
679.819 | 18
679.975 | 18.4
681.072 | 17.5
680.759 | 19.3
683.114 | 22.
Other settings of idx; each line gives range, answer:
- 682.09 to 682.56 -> 20.7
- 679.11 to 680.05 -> 19.1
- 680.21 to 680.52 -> 19.8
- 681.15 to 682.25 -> 19.7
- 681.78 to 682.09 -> 18.4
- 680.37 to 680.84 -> 19.9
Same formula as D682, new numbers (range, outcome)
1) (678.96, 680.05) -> 18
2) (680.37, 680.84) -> 19.3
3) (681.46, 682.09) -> 17.4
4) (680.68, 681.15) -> 17.5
